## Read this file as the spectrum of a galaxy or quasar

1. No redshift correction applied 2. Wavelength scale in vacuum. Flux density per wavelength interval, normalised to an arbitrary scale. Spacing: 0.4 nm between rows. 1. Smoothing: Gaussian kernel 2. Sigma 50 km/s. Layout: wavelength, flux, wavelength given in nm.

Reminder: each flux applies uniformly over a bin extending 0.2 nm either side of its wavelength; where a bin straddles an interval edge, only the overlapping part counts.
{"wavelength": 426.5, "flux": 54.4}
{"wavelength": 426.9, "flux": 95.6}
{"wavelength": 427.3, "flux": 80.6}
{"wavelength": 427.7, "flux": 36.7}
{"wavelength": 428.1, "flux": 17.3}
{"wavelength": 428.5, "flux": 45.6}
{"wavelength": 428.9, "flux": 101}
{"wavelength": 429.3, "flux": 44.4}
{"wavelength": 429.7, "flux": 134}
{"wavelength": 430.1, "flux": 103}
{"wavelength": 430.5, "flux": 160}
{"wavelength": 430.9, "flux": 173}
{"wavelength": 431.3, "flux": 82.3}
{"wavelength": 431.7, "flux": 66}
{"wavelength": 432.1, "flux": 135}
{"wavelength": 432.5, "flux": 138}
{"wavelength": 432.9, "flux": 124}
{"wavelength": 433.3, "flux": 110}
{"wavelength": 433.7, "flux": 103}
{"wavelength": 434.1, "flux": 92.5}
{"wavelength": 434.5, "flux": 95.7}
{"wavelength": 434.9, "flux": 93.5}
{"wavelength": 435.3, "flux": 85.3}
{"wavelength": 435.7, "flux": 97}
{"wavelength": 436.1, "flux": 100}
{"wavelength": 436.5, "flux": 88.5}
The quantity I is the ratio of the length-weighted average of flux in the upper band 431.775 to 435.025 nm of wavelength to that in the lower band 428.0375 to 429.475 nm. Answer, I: 2.0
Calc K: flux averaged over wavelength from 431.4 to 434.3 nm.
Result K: 109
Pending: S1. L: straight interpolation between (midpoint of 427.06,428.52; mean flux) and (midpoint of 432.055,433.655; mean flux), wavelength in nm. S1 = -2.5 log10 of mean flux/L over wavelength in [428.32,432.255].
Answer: -0.23 mag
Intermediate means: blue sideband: 46.4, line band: 104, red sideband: 124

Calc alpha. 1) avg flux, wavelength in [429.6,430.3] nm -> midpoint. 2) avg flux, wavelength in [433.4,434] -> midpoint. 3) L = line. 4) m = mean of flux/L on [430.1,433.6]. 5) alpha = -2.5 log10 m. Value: -0.12 mag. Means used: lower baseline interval 116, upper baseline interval 102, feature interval 122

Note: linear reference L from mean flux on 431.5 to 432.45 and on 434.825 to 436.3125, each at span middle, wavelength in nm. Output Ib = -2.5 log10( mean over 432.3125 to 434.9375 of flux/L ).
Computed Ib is -0.082 mag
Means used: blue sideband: 106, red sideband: 93.9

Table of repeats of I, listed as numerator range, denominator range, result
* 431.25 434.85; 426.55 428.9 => 1.79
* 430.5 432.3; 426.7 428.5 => 2.12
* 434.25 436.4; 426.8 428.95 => 1.60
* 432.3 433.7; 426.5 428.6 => 2.18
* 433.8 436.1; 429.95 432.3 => 0.78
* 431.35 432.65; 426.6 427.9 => 1.56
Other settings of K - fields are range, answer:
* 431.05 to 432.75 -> 108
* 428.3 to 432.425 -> 105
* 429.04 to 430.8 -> 114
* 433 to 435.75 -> 97.7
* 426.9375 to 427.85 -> 66.4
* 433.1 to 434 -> 105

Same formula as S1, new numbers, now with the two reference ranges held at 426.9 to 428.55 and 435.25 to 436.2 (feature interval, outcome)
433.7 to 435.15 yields -0.087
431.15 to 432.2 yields -0.240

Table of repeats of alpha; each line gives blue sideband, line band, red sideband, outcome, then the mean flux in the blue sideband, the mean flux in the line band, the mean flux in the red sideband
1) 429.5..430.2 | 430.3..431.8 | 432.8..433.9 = -0.06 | 121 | 124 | 111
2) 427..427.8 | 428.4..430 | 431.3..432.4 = -0.05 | 66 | 84.8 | 101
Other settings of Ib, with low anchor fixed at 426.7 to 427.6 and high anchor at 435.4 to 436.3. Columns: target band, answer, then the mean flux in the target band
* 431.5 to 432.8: -0.24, 114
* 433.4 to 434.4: -0.06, 98.8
